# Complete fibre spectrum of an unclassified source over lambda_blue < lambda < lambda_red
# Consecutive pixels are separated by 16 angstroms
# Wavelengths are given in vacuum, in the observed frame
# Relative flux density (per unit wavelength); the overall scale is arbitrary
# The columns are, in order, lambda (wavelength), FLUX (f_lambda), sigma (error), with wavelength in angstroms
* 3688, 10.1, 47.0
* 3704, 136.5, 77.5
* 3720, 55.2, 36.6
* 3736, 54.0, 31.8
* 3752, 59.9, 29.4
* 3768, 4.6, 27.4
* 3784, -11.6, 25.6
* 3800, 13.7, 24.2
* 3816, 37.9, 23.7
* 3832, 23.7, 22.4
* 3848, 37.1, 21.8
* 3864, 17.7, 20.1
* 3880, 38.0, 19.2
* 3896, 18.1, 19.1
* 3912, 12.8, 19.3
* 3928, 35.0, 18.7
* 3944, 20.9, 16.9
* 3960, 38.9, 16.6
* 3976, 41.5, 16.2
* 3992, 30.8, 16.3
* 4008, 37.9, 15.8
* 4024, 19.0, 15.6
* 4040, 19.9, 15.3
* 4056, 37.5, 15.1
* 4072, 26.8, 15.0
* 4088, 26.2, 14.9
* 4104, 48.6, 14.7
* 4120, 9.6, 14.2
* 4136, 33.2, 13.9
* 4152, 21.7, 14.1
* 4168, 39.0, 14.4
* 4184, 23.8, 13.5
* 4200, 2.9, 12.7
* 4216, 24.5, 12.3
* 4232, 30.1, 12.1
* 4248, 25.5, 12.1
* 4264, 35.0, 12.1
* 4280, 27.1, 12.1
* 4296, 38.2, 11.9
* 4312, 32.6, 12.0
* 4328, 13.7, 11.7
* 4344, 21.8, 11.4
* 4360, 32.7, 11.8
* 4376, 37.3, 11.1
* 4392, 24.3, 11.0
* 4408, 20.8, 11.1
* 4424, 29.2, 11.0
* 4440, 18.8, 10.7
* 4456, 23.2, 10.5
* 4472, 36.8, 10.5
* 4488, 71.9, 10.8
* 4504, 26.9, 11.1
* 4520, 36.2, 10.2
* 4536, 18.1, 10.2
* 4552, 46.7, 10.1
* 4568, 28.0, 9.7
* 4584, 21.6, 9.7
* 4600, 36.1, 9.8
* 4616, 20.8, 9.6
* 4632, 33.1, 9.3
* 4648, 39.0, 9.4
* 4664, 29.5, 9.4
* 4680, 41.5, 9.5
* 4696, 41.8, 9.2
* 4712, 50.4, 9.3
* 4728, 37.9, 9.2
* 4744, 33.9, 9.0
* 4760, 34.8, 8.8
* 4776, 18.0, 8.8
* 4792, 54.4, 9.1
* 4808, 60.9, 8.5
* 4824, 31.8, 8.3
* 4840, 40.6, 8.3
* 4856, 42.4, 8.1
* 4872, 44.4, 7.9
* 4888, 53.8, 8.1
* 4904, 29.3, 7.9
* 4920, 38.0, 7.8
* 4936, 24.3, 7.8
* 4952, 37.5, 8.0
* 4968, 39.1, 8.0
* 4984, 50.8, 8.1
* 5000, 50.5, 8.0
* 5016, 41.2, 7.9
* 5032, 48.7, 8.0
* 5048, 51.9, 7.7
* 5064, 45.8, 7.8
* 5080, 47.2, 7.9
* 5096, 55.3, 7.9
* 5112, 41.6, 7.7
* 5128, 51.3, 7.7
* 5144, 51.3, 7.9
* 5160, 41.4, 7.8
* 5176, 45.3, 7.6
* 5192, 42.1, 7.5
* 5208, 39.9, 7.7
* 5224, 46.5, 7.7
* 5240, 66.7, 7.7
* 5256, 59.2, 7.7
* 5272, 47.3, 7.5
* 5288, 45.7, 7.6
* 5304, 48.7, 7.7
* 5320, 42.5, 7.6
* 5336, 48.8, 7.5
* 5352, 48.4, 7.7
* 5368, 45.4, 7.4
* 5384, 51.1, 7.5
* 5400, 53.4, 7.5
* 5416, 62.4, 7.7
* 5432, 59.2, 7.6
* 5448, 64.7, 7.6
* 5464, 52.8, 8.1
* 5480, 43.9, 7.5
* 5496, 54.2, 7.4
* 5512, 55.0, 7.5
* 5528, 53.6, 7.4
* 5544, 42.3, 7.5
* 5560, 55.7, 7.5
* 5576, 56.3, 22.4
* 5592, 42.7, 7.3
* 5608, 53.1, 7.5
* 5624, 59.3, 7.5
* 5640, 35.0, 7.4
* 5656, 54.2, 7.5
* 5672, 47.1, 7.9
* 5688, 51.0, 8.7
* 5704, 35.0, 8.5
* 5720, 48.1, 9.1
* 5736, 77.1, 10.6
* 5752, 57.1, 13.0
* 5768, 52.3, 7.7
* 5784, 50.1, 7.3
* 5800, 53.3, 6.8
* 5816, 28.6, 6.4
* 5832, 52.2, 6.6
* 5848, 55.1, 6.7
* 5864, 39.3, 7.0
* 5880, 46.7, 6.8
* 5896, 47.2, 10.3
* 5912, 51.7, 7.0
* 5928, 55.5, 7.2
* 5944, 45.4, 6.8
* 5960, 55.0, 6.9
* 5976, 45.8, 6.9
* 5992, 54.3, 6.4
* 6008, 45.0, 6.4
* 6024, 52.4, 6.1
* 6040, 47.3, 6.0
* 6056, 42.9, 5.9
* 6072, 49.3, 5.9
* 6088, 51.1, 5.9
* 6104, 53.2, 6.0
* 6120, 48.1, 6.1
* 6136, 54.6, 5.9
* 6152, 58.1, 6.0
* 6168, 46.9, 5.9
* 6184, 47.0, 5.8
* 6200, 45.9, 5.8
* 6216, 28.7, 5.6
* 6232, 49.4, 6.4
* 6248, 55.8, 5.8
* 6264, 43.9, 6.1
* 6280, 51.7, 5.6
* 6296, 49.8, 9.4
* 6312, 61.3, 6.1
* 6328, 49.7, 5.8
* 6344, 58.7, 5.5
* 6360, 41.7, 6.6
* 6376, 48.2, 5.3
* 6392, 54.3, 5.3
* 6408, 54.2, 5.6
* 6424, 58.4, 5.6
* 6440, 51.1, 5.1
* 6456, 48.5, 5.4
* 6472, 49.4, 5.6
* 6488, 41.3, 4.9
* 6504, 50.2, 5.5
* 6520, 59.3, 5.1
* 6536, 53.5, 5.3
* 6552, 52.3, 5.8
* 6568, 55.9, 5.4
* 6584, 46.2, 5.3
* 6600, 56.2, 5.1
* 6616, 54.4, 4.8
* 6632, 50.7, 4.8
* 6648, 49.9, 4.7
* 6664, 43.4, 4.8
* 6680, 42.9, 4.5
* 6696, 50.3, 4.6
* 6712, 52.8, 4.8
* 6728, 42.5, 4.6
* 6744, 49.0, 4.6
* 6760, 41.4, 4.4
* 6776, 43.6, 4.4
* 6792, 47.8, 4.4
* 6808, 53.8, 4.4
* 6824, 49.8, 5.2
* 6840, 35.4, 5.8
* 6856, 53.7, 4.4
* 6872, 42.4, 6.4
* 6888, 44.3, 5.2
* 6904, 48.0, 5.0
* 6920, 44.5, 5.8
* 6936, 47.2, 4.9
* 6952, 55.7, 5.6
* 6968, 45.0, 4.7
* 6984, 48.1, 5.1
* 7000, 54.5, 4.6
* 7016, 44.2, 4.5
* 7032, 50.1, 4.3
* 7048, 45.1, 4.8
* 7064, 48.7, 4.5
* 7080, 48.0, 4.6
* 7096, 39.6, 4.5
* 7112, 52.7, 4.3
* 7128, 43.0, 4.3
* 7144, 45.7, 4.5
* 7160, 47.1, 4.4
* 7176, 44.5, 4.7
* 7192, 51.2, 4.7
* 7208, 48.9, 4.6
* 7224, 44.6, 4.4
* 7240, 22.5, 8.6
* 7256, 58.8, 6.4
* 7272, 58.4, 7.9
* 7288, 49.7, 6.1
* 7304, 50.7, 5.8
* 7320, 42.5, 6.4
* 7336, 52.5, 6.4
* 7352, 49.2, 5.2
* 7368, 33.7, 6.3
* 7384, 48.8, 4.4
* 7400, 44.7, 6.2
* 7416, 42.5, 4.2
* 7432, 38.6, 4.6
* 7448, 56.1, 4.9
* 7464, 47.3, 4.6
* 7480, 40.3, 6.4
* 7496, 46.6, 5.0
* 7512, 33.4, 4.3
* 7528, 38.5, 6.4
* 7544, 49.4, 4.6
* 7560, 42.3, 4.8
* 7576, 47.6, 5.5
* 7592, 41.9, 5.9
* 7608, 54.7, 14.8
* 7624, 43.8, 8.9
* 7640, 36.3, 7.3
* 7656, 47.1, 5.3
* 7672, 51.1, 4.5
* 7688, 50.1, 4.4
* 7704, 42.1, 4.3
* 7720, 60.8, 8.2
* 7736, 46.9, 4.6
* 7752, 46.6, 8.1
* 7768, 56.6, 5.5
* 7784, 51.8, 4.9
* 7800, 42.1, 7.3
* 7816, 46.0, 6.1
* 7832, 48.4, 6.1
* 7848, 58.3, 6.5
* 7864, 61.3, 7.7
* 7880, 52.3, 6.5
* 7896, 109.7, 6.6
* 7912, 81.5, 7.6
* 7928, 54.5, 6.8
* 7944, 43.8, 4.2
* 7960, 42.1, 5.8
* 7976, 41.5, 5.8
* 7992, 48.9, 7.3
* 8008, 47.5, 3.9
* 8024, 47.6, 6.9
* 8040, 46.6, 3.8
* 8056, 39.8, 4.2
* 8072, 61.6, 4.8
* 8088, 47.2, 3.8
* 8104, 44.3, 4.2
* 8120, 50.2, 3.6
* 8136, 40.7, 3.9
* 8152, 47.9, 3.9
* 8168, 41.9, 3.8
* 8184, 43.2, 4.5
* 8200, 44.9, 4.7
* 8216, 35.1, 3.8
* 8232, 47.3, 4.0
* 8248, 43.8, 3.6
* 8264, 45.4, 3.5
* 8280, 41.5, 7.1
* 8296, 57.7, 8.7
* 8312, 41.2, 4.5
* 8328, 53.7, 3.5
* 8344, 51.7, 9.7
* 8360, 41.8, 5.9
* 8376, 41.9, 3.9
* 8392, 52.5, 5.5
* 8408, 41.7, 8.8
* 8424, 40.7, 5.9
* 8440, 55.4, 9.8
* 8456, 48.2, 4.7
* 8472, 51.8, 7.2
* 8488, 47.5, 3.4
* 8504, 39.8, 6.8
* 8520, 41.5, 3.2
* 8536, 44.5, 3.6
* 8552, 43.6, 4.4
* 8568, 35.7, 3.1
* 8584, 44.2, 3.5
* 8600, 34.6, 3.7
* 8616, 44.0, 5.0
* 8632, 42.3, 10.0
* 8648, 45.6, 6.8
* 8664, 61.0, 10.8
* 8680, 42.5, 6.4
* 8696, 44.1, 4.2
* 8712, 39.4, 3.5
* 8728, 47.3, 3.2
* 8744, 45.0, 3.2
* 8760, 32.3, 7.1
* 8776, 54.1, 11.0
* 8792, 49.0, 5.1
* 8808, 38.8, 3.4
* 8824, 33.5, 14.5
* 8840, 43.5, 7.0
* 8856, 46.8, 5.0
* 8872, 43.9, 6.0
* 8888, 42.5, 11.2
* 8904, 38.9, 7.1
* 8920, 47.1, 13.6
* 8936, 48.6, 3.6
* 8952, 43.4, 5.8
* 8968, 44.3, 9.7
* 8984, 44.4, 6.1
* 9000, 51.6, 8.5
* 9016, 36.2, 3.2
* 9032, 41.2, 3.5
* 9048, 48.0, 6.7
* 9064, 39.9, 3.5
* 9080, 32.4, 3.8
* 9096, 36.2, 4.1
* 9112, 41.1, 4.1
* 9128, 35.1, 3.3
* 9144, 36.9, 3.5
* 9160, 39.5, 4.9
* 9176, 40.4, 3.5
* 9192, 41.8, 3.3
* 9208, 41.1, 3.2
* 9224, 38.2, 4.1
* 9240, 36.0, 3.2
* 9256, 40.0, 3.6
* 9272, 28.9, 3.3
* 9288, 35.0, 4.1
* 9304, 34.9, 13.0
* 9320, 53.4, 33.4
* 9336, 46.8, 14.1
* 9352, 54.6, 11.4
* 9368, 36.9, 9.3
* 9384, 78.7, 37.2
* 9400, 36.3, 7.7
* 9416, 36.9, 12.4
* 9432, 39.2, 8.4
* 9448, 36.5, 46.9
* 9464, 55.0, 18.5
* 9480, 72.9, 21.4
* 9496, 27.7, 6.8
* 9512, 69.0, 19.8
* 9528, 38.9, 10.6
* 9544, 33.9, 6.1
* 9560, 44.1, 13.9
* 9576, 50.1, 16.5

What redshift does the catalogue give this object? 0.202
